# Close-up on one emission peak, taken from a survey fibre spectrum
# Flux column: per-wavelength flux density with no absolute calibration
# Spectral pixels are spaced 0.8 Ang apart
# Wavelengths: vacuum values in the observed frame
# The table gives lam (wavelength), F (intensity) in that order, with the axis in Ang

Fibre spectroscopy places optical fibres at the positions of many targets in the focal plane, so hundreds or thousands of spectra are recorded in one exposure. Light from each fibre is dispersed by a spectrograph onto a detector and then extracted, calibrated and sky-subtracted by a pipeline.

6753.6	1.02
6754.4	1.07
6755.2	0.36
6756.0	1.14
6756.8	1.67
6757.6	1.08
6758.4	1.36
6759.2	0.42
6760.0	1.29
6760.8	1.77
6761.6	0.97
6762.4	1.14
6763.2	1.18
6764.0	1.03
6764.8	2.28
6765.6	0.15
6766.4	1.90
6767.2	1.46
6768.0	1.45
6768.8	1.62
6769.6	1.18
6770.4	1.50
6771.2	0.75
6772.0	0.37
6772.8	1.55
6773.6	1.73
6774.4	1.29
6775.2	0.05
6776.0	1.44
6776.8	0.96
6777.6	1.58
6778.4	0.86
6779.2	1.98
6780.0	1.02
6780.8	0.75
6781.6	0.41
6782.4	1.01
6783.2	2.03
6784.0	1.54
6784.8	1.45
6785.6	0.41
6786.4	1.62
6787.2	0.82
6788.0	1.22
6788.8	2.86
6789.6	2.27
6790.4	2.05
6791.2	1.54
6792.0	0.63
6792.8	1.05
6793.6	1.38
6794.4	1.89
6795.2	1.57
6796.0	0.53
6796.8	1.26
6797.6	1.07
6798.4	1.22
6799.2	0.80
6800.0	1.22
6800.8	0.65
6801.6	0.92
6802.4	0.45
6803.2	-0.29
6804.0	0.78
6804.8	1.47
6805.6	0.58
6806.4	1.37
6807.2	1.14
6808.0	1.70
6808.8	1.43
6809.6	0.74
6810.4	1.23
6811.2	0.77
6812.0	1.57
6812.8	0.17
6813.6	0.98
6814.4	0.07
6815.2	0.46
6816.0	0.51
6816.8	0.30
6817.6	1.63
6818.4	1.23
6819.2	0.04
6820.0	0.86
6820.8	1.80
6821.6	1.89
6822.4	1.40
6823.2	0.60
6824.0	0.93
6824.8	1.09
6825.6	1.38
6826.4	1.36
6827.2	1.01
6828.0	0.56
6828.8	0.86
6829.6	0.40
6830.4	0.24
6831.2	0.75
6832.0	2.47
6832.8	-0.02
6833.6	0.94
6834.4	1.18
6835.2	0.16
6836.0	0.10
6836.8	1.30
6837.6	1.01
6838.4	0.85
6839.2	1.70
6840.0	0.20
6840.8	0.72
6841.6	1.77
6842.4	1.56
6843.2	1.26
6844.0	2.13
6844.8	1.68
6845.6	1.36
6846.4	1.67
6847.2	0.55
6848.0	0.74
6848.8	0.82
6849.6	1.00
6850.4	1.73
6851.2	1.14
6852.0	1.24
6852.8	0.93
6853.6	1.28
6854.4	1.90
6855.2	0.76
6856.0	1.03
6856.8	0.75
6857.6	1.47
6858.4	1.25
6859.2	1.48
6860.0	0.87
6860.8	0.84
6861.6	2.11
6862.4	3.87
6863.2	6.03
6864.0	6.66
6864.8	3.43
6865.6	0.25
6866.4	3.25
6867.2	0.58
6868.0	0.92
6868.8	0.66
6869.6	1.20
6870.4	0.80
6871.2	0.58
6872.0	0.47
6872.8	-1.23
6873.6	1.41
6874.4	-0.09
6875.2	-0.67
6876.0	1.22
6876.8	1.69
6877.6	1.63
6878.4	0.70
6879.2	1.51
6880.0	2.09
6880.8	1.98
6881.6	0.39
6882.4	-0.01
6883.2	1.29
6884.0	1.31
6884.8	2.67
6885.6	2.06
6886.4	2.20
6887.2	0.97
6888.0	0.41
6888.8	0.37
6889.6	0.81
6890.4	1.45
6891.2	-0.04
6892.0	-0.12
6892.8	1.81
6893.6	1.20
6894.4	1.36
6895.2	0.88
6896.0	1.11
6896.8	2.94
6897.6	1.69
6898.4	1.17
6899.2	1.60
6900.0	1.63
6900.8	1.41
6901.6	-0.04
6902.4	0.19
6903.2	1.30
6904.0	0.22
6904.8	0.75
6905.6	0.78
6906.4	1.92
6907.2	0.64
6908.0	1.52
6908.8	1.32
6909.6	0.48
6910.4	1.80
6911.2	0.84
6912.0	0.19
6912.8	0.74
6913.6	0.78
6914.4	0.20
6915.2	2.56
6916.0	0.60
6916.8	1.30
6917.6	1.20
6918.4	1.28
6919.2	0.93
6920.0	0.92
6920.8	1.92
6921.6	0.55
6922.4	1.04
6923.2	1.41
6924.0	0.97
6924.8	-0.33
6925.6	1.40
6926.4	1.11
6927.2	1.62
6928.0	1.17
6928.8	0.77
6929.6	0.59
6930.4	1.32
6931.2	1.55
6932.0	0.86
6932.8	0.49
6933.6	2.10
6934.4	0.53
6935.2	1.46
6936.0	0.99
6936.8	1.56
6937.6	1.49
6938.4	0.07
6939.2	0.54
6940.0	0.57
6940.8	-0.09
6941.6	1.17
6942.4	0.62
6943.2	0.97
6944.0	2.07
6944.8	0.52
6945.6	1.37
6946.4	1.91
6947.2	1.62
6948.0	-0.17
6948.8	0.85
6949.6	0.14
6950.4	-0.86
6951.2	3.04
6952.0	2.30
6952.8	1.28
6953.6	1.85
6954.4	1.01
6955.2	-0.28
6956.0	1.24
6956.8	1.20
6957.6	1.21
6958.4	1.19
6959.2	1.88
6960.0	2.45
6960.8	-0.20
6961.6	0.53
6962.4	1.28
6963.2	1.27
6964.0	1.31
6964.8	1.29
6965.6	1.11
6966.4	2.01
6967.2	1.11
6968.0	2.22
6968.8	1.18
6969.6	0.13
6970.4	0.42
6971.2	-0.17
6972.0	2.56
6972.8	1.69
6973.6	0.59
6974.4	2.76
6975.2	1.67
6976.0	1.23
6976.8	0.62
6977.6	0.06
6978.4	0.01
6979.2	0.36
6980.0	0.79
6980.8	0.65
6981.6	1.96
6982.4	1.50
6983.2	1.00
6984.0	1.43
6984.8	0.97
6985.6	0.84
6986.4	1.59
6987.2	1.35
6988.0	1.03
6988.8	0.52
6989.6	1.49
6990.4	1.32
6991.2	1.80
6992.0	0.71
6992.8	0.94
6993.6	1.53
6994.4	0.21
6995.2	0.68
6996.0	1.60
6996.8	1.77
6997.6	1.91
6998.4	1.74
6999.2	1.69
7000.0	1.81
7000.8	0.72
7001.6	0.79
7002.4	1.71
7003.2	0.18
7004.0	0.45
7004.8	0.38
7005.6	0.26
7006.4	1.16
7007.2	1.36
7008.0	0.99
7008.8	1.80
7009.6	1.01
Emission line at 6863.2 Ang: H-alpha 6563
